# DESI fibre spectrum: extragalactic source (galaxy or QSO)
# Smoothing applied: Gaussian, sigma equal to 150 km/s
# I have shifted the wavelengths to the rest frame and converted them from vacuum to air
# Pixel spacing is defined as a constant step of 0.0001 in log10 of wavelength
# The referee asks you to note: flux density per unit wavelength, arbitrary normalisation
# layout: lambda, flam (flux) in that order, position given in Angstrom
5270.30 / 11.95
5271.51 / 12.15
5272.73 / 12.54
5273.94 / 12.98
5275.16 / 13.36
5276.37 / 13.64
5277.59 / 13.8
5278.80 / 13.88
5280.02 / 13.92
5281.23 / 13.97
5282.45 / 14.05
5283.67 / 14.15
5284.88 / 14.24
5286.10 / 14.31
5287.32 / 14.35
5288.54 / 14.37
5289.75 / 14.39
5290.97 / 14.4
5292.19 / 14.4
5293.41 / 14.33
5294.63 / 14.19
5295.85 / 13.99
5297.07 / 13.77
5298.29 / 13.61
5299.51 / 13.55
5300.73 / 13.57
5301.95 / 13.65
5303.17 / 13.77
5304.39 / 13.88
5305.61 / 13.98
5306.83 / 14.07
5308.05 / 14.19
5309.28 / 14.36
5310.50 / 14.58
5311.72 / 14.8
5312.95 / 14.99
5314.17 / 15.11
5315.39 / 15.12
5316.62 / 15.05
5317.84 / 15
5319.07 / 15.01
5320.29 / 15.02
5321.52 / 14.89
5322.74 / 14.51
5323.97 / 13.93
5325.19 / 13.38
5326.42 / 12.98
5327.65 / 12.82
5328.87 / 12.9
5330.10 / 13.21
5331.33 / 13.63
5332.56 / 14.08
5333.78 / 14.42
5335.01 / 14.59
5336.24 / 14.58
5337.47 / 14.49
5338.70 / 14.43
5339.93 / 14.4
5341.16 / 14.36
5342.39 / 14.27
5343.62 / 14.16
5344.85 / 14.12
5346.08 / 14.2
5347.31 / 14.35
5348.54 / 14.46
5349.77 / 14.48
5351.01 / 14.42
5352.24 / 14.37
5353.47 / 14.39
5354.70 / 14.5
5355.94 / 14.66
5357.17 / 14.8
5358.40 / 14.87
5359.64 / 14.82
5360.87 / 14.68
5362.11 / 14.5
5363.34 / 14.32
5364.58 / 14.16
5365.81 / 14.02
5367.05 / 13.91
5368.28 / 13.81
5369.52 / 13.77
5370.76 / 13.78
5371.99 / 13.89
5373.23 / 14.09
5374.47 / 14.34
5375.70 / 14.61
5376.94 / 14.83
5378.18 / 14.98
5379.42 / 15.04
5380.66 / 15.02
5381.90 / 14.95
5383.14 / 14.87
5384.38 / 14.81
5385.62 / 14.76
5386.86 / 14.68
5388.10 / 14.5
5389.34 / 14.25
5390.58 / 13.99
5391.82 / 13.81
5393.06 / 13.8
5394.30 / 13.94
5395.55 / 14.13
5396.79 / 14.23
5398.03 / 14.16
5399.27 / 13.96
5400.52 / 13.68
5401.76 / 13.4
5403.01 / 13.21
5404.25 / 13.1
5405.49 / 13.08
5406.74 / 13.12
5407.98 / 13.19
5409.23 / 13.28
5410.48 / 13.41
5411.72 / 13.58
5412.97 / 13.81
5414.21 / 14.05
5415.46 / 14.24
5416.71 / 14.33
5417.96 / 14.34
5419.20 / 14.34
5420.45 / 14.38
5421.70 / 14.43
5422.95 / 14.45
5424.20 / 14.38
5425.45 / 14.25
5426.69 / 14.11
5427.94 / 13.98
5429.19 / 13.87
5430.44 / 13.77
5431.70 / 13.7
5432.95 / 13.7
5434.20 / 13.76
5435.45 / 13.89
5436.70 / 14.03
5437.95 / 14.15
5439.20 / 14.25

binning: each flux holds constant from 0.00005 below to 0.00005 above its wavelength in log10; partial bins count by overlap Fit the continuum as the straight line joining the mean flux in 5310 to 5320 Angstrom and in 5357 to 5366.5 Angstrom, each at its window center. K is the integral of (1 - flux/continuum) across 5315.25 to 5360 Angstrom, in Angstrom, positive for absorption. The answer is 1.3 Angstrom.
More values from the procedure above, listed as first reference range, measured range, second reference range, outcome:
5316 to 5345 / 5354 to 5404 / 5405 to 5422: -1.2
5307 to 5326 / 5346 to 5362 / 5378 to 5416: -0.2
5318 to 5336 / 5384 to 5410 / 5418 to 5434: 0.4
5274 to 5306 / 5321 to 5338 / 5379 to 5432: 0.1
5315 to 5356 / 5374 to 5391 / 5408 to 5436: -0.7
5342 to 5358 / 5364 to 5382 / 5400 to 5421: -0.3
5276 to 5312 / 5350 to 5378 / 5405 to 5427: -0.7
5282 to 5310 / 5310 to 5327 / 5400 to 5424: -0.7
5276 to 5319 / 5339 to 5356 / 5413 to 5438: -0.2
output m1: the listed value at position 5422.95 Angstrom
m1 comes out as 14.45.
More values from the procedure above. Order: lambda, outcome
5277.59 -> 13.8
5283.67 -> 14.15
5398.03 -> 14.16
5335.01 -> 14.59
